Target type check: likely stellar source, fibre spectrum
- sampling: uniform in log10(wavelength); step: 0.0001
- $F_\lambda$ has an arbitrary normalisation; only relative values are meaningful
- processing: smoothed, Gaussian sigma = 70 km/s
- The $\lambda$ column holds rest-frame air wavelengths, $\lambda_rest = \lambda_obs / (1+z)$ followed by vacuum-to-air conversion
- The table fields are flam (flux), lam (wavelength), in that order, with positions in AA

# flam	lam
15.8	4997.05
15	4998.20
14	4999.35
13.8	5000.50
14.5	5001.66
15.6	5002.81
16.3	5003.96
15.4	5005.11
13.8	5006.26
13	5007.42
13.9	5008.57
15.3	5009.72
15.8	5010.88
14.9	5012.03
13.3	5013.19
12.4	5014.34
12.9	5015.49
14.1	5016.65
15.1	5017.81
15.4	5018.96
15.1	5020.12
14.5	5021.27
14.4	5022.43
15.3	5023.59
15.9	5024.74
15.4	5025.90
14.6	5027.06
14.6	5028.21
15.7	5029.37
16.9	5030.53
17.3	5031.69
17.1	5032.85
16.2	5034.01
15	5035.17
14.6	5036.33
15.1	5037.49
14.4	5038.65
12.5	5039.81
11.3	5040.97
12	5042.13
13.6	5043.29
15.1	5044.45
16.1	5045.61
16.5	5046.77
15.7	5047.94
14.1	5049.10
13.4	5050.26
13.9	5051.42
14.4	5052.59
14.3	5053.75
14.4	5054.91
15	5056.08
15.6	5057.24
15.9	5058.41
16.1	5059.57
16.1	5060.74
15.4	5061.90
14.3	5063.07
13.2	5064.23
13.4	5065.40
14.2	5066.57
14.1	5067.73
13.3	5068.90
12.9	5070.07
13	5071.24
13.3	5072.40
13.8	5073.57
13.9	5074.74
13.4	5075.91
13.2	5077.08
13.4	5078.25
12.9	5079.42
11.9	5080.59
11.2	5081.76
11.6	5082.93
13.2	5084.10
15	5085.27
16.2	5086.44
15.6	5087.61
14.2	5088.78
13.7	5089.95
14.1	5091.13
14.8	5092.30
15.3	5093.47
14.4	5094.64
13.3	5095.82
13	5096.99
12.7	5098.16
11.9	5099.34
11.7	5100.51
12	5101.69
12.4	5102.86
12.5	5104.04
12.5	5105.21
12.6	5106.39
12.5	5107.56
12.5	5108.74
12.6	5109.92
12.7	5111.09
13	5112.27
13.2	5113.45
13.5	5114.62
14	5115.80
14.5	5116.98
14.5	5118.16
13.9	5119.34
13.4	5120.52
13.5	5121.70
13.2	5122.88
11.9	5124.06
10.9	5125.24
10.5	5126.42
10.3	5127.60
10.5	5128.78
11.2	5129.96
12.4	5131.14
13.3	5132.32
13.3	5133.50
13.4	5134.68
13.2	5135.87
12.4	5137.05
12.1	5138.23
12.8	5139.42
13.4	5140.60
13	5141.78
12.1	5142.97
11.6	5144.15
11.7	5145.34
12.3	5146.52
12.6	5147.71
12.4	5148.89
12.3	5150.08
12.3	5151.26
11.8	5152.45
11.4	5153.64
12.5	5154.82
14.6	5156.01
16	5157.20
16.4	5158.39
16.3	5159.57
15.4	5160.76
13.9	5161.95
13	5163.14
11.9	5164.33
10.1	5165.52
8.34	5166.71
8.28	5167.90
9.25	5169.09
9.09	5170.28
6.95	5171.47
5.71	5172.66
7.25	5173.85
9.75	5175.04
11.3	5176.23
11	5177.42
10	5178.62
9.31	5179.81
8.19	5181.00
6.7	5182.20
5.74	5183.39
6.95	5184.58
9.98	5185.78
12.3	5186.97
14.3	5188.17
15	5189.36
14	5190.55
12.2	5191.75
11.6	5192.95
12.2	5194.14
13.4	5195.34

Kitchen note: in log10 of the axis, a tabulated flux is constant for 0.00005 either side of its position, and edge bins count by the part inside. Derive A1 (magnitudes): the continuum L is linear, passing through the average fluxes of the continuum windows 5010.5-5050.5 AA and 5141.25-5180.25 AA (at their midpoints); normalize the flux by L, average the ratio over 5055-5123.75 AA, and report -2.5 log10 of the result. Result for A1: -0.03 mag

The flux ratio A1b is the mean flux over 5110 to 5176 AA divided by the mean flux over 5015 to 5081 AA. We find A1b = 0.84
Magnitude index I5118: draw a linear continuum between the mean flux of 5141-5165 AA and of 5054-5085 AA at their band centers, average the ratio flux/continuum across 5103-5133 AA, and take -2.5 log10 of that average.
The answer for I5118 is 0.07 mag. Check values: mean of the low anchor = 13.8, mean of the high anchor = 13.2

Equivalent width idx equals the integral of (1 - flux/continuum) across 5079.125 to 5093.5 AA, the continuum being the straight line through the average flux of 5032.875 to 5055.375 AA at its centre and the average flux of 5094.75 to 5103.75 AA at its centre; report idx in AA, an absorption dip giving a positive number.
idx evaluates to -0.9 AA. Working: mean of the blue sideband 14.4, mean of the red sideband 12.5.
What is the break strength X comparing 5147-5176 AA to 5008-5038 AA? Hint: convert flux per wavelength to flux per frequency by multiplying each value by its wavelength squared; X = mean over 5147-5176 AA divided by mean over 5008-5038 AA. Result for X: 0.81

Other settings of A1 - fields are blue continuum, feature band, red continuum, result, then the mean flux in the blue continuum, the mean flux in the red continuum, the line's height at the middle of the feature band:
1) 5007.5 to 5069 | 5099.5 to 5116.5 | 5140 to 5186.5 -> -0.003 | 14.7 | 11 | 12.7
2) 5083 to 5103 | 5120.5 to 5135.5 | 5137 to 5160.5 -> 0.102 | 13.7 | 13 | 13.3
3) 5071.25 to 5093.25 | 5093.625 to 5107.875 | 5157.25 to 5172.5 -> 0.040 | 13.6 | 11.6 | 13.2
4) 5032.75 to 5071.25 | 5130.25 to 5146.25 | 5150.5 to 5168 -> 0.050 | 14.5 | 12.9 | 13.2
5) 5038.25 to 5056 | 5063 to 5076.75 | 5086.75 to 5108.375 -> 0.019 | 14.1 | 13.3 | 13.8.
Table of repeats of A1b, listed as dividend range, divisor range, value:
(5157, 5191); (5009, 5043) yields 0.73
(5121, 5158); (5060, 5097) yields 0.90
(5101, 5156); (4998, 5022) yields 0.87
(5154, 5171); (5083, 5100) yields 0.89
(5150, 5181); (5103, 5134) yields 0.89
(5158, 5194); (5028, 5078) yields 0.73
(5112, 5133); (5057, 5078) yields 0.90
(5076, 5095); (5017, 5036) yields 0.89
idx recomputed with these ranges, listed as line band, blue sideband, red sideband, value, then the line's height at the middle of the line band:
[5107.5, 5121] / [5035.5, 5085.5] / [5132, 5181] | -0.7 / 12.7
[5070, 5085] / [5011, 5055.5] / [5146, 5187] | 0.5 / 13.4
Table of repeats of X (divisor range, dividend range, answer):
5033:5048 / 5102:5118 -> 0.92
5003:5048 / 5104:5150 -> 0.89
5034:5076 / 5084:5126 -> 0.95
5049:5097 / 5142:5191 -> 0.83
